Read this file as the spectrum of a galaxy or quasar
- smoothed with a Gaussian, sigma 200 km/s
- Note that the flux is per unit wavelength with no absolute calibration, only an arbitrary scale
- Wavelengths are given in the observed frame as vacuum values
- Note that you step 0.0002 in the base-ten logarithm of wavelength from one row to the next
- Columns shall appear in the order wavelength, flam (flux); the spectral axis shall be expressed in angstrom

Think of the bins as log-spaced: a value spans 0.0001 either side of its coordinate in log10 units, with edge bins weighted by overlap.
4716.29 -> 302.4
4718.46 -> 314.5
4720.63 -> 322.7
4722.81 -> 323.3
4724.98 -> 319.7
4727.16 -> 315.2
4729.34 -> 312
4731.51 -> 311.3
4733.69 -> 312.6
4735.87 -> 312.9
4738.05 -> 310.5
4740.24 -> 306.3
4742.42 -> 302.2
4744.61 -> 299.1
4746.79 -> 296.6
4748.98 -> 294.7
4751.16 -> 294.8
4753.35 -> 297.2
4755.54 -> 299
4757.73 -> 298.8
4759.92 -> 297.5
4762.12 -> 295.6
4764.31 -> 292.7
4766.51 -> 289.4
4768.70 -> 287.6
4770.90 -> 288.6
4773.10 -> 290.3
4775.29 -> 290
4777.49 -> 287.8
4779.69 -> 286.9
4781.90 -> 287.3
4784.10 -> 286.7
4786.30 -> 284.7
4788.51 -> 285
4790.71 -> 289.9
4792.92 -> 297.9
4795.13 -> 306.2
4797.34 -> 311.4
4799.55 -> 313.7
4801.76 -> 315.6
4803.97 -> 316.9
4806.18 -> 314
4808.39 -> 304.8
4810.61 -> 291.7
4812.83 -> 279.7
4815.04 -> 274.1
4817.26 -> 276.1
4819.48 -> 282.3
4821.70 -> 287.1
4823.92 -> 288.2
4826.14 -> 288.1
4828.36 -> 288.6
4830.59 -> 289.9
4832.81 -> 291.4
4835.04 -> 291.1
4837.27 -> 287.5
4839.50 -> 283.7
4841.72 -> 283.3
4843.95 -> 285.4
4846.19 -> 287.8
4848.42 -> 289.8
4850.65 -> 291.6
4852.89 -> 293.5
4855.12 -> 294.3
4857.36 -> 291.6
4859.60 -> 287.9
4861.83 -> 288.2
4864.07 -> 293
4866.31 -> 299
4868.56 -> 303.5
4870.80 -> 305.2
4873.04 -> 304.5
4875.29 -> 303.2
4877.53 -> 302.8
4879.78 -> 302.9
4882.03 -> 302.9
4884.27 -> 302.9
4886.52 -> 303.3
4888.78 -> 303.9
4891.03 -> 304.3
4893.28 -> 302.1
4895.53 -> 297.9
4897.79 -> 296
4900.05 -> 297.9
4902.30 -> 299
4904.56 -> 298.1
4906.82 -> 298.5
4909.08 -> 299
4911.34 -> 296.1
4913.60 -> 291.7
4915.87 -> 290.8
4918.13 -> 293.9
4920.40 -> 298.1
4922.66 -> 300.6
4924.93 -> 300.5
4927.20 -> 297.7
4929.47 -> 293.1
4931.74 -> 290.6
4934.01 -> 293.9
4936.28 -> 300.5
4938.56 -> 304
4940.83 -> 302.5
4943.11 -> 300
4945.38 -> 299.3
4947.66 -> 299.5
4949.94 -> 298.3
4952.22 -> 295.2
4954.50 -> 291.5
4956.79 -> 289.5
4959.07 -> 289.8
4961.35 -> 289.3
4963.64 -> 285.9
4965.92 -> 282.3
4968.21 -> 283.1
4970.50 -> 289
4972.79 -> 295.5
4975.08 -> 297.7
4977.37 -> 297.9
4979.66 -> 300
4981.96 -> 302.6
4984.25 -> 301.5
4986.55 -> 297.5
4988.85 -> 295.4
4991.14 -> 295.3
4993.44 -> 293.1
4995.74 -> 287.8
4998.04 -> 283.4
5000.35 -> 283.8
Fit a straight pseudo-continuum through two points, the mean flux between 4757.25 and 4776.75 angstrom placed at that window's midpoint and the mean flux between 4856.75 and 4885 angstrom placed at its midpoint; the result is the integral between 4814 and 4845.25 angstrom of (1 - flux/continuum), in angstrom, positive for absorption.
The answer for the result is 1.14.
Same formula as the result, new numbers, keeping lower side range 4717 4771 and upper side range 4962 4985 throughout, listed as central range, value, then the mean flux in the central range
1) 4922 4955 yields -0.3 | 298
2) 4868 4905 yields -0.6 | 302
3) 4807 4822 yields 0.8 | 286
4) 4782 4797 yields 0.5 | 292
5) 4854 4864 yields 0.3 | 291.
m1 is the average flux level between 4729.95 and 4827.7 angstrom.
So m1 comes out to 296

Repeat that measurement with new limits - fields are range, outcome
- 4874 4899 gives 302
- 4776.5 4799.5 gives 293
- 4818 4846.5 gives 287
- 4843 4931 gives 297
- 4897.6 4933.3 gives 296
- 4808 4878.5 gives 291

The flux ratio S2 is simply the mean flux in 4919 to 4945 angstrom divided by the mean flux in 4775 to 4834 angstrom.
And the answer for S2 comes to 1.02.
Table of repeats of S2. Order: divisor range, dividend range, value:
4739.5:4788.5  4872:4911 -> 1.03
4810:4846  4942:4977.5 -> 1.03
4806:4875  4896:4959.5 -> 1.02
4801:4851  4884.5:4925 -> 1.03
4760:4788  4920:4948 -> 1.03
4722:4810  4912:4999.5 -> 0.98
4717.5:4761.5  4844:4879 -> 0.96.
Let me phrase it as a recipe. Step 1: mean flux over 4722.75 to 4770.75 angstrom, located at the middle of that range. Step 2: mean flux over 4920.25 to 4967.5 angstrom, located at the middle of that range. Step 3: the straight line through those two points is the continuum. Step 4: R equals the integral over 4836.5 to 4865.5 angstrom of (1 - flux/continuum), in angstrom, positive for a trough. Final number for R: 0.91 angstrom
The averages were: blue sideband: 302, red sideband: 295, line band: 289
